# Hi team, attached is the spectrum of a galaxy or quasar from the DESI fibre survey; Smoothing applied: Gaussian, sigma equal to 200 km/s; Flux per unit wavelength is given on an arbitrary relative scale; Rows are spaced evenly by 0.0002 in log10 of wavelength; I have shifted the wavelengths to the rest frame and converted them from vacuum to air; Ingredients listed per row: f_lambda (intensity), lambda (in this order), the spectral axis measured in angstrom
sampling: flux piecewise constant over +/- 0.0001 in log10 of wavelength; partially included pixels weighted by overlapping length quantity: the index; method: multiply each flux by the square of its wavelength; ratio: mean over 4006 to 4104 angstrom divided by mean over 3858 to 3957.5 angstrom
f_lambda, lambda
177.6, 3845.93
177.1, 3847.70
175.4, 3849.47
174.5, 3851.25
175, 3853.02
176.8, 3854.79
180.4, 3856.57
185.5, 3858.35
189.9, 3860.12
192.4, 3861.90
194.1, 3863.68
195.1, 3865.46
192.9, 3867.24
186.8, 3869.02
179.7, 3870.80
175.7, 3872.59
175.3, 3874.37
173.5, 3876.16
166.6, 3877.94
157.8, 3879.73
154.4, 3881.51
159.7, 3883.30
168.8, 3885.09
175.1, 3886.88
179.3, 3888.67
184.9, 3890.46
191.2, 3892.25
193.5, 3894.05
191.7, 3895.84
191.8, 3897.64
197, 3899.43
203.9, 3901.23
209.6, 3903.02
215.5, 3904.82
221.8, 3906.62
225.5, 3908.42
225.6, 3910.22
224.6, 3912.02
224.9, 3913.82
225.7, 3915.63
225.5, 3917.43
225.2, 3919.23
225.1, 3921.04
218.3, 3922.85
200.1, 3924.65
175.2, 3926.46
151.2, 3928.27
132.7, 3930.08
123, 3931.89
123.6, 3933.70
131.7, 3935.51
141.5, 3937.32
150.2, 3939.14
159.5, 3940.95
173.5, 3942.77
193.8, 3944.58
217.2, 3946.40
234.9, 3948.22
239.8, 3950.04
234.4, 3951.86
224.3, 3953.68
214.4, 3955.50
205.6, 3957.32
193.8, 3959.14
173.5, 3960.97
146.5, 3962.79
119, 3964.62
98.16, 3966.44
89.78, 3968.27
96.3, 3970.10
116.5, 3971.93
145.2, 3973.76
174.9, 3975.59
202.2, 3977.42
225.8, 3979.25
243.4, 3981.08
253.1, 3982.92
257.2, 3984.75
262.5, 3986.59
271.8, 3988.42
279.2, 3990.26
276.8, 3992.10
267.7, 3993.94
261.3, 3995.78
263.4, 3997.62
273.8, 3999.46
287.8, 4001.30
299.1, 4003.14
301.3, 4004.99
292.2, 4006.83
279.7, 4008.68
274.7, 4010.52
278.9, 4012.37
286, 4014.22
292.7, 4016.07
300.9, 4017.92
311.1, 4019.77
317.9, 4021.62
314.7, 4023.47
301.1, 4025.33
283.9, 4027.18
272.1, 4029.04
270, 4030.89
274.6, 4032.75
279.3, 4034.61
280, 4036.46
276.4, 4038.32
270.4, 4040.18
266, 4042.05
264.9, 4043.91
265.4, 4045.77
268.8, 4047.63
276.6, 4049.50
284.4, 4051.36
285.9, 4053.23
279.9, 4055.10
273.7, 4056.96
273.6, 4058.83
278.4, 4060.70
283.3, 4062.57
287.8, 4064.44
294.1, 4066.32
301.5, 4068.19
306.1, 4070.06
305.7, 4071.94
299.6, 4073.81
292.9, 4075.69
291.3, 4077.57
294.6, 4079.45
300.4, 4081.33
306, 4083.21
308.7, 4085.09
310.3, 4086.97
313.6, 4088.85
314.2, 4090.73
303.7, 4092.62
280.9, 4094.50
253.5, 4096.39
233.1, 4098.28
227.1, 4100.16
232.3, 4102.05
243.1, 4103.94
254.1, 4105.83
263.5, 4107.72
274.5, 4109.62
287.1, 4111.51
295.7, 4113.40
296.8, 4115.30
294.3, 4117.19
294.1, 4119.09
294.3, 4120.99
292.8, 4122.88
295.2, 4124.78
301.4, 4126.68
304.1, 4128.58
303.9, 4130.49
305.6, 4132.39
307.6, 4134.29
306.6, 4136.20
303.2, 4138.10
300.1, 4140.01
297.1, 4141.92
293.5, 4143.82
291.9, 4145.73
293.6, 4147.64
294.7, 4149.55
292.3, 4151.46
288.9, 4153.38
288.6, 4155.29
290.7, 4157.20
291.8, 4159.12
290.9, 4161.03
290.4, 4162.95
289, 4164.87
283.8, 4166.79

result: 1.61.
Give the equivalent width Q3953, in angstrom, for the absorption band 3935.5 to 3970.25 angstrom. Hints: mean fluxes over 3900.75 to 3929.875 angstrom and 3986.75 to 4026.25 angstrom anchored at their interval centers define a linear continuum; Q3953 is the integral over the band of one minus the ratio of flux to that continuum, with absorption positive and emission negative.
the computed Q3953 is 9.6 angstrom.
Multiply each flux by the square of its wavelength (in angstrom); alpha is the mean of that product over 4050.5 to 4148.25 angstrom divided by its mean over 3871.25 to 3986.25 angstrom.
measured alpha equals 1.7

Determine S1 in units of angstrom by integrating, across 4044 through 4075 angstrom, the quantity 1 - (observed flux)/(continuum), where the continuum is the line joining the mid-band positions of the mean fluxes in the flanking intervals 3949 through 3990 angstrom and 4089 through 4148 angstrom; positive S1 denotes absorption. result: -4.53 angstrom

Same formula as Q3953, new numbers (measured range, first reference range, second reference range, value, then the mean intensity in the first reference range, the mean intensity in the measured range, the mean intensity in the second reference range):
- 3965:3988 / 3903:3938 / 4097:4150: 4.0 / 192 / 181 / 285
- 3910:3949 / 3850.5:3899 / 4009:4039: 5.9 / 180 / 186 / 288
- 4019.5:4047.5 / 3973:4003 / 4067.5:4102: -1.5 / 249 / 282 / 290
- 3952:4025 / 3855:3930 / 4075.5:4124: 0.0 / 193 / 236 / 283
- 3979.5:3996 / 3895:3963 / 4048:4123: -2.4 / 195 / 262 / 284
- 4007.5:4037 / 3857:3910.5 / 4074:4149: -4.7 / 188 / 289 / 289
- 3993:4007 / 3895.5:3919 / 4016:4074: -0.9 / 215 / 280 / 285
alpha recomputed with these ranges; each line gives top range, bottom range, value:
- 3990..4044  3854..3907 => 1.64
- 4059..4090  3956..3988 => 1.75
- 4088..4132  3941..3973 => 1.74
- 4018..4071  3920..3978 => 1.76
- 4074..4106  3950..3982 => 1.73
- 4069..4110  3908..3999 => 1.53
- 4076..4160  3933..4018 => 1.42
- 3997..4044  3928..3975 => 1.82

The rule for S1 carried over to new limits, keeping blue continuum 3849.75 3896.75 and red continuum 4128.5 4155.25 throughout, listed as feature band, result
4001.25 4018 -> -3.43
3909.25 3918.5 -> -1.30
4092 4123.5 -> 1.33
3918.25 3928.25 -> -0.11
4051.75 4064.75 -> -0.94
